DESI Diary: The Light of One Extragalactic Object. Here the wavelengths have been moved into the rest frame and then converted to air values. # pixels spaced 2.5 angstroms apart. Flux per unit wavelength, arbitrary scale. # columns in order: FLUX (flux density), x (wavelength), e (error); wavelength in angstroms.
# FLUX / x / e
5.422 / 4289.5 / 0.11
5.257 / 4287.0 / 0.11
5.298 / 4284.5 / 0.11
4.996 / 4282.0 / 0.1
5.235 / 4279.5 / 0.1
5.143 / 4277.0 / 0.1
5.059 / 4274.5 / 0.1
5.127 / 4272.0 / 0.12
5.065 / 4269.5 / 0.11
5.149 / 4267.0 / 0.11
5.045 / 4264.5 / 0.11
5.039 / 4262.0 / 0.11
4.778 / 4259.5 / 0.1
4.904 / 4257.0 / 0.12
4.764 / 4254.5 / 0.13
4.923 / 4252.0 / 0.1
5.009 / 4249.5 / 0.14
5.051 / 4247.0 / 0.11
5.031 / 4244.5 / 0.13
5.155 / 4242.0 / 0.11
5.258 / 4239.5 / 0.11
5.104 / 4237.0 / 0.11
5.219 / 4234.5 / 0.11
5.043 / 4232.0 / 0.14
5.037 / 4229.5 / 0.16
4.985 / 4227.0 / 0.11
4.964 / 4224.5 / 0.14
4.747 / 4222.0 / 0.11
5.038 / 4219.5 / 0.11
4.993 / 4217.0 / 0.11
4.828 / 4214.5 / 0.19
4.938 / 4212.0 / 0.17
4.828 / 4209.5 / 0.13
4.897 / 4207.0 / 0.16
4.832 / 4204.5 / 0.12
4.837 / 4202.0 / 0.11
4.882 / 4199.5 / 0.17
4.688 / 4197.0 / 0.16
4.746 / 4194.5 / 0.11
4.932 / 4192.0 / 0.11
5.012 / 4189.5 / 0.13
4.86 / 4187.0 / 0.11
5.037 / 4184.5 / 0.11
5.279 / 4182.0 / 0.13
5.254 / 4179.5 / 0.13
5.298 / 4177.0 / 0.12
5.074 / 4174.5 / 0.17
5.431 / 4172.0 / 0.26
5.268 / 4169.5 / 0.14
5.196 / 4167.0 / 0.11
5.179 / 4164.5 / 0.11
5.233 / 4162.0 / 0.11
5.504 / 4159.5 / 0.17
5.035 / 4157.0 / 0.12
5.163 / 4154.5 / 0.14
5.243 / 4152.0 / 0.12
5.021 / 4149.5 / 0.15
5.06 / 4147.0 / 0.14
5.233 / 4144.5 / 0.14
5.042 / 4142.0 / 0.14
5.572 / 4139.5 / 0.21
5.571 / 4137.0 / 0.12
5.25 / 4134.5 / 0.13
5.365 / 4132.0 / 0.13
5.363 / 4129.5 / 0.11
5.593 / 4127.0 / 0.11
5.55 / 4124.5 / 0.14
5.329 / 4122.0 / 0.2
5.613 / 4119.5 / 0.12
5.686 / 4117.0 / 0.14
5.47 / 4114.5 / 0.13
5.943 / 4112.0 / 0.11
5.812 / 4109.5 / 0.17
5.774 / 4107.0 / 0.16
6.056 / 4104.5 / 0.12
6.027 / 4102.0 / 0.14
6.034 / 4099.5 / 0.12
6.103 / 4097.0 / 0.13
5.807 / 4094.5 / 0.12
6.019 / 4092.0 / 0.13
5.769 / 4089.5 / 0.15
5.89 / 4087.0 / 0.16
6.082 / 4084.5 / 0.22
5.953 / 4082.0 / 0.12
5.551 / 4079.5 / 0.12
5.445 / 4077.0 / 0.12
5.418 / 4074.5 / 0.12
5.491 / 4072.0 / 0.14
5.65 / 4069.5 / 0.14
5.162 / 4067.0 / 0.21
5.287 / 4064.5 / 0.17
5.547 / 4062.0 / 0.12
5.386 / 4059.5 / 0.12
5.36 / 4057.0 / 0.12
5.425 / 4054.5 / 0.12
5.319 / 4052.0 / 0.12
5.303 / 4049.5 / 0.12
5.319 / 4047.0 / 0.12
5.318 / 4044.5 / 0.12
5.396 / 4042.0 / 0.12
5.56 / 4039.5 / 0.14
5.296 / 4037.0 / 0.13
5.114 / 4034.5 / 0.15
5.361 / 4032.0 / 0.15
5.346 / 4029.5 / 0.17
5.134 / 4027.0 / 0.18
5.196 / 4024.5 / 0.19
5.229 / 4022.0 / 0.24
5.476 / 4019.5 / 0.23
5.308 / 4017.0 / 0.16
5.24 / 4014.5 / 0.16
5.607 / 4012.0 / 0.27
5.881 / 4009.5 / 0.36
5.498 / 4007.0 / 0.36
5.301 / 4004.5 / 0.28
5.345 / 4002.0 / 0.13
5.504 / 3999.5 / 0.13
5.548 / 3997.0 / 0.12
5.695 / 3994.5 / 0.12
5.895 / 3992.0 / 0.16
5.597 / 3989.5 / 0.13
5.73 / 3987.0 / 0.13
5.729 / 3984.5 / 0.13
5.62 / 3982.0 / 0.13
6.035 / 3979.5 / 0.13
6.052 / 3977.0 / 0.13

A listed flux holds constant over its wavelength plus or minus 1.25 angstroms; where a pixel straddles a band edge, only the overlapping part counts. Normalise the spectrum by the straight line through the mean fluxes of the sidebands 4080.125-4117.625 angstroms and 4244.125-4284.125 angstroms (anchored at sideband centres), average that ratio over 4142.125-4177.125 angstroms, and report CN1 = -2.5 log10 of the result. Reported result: 0.075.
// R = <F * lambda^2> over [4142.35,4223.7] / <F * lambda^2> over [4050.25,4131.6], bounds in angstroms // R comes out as 0.9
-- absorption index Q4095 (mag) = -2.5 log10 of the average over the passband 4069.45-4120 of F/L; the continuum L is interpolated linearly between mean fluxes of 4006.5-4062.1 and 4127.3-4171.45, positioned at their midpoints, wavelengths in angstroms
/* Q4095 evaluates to -0.09 mag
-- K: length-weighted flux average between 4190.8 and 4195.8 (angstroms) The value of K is 4.84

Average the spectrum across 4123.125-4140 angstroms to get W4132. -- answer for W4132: 5.46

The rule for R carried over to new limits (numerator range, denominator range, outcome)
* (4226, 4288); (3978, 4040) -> 1.04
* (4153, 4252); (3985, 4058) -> 1.02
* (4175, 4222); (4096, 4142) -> 0.91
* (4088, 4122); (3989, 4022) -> 1.11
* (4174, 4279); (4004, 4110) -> 0.98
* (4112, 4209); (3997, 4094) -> 1.01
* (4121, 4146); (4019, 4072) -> 1.05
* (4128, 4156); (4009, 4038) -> 1.05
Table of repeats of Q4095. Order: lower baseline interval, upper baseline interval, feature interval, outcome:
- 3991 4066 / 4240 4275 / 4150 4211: 0.02 mag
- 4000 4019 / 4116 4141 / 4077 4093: -0.07 mag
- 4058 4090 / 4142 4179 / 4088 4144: -0.05 mag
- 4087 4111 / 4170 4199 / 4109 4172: 0.03 mag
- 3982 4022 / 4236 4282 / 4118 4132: -0.04 mag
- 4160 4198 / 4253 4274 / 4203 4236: 0.02 mag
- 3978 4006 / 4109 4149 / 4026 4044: 0.05 mag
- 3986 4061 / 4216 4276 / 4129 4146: -0.02 mag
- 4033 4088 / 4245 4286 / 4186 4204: 0.07 mag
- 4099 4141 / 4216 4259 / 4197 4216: 0.07 mag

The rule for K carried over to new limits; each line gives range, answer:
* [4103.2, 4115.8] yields 5.81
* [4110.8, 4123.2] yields 5.61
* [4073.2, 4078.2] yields 5.43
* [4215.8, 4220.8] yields 5.01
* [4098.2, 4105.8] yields 6.04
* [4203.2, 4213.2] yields 4.87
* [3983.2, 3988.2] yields 5.73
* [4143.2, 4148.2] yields 5.15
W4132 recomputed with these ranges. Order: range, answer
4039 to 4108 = 5.62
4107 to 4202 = 5.27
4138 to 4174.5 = 5.22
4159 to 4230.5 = 5.02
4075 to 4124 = 5.8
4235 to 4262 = 5.01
